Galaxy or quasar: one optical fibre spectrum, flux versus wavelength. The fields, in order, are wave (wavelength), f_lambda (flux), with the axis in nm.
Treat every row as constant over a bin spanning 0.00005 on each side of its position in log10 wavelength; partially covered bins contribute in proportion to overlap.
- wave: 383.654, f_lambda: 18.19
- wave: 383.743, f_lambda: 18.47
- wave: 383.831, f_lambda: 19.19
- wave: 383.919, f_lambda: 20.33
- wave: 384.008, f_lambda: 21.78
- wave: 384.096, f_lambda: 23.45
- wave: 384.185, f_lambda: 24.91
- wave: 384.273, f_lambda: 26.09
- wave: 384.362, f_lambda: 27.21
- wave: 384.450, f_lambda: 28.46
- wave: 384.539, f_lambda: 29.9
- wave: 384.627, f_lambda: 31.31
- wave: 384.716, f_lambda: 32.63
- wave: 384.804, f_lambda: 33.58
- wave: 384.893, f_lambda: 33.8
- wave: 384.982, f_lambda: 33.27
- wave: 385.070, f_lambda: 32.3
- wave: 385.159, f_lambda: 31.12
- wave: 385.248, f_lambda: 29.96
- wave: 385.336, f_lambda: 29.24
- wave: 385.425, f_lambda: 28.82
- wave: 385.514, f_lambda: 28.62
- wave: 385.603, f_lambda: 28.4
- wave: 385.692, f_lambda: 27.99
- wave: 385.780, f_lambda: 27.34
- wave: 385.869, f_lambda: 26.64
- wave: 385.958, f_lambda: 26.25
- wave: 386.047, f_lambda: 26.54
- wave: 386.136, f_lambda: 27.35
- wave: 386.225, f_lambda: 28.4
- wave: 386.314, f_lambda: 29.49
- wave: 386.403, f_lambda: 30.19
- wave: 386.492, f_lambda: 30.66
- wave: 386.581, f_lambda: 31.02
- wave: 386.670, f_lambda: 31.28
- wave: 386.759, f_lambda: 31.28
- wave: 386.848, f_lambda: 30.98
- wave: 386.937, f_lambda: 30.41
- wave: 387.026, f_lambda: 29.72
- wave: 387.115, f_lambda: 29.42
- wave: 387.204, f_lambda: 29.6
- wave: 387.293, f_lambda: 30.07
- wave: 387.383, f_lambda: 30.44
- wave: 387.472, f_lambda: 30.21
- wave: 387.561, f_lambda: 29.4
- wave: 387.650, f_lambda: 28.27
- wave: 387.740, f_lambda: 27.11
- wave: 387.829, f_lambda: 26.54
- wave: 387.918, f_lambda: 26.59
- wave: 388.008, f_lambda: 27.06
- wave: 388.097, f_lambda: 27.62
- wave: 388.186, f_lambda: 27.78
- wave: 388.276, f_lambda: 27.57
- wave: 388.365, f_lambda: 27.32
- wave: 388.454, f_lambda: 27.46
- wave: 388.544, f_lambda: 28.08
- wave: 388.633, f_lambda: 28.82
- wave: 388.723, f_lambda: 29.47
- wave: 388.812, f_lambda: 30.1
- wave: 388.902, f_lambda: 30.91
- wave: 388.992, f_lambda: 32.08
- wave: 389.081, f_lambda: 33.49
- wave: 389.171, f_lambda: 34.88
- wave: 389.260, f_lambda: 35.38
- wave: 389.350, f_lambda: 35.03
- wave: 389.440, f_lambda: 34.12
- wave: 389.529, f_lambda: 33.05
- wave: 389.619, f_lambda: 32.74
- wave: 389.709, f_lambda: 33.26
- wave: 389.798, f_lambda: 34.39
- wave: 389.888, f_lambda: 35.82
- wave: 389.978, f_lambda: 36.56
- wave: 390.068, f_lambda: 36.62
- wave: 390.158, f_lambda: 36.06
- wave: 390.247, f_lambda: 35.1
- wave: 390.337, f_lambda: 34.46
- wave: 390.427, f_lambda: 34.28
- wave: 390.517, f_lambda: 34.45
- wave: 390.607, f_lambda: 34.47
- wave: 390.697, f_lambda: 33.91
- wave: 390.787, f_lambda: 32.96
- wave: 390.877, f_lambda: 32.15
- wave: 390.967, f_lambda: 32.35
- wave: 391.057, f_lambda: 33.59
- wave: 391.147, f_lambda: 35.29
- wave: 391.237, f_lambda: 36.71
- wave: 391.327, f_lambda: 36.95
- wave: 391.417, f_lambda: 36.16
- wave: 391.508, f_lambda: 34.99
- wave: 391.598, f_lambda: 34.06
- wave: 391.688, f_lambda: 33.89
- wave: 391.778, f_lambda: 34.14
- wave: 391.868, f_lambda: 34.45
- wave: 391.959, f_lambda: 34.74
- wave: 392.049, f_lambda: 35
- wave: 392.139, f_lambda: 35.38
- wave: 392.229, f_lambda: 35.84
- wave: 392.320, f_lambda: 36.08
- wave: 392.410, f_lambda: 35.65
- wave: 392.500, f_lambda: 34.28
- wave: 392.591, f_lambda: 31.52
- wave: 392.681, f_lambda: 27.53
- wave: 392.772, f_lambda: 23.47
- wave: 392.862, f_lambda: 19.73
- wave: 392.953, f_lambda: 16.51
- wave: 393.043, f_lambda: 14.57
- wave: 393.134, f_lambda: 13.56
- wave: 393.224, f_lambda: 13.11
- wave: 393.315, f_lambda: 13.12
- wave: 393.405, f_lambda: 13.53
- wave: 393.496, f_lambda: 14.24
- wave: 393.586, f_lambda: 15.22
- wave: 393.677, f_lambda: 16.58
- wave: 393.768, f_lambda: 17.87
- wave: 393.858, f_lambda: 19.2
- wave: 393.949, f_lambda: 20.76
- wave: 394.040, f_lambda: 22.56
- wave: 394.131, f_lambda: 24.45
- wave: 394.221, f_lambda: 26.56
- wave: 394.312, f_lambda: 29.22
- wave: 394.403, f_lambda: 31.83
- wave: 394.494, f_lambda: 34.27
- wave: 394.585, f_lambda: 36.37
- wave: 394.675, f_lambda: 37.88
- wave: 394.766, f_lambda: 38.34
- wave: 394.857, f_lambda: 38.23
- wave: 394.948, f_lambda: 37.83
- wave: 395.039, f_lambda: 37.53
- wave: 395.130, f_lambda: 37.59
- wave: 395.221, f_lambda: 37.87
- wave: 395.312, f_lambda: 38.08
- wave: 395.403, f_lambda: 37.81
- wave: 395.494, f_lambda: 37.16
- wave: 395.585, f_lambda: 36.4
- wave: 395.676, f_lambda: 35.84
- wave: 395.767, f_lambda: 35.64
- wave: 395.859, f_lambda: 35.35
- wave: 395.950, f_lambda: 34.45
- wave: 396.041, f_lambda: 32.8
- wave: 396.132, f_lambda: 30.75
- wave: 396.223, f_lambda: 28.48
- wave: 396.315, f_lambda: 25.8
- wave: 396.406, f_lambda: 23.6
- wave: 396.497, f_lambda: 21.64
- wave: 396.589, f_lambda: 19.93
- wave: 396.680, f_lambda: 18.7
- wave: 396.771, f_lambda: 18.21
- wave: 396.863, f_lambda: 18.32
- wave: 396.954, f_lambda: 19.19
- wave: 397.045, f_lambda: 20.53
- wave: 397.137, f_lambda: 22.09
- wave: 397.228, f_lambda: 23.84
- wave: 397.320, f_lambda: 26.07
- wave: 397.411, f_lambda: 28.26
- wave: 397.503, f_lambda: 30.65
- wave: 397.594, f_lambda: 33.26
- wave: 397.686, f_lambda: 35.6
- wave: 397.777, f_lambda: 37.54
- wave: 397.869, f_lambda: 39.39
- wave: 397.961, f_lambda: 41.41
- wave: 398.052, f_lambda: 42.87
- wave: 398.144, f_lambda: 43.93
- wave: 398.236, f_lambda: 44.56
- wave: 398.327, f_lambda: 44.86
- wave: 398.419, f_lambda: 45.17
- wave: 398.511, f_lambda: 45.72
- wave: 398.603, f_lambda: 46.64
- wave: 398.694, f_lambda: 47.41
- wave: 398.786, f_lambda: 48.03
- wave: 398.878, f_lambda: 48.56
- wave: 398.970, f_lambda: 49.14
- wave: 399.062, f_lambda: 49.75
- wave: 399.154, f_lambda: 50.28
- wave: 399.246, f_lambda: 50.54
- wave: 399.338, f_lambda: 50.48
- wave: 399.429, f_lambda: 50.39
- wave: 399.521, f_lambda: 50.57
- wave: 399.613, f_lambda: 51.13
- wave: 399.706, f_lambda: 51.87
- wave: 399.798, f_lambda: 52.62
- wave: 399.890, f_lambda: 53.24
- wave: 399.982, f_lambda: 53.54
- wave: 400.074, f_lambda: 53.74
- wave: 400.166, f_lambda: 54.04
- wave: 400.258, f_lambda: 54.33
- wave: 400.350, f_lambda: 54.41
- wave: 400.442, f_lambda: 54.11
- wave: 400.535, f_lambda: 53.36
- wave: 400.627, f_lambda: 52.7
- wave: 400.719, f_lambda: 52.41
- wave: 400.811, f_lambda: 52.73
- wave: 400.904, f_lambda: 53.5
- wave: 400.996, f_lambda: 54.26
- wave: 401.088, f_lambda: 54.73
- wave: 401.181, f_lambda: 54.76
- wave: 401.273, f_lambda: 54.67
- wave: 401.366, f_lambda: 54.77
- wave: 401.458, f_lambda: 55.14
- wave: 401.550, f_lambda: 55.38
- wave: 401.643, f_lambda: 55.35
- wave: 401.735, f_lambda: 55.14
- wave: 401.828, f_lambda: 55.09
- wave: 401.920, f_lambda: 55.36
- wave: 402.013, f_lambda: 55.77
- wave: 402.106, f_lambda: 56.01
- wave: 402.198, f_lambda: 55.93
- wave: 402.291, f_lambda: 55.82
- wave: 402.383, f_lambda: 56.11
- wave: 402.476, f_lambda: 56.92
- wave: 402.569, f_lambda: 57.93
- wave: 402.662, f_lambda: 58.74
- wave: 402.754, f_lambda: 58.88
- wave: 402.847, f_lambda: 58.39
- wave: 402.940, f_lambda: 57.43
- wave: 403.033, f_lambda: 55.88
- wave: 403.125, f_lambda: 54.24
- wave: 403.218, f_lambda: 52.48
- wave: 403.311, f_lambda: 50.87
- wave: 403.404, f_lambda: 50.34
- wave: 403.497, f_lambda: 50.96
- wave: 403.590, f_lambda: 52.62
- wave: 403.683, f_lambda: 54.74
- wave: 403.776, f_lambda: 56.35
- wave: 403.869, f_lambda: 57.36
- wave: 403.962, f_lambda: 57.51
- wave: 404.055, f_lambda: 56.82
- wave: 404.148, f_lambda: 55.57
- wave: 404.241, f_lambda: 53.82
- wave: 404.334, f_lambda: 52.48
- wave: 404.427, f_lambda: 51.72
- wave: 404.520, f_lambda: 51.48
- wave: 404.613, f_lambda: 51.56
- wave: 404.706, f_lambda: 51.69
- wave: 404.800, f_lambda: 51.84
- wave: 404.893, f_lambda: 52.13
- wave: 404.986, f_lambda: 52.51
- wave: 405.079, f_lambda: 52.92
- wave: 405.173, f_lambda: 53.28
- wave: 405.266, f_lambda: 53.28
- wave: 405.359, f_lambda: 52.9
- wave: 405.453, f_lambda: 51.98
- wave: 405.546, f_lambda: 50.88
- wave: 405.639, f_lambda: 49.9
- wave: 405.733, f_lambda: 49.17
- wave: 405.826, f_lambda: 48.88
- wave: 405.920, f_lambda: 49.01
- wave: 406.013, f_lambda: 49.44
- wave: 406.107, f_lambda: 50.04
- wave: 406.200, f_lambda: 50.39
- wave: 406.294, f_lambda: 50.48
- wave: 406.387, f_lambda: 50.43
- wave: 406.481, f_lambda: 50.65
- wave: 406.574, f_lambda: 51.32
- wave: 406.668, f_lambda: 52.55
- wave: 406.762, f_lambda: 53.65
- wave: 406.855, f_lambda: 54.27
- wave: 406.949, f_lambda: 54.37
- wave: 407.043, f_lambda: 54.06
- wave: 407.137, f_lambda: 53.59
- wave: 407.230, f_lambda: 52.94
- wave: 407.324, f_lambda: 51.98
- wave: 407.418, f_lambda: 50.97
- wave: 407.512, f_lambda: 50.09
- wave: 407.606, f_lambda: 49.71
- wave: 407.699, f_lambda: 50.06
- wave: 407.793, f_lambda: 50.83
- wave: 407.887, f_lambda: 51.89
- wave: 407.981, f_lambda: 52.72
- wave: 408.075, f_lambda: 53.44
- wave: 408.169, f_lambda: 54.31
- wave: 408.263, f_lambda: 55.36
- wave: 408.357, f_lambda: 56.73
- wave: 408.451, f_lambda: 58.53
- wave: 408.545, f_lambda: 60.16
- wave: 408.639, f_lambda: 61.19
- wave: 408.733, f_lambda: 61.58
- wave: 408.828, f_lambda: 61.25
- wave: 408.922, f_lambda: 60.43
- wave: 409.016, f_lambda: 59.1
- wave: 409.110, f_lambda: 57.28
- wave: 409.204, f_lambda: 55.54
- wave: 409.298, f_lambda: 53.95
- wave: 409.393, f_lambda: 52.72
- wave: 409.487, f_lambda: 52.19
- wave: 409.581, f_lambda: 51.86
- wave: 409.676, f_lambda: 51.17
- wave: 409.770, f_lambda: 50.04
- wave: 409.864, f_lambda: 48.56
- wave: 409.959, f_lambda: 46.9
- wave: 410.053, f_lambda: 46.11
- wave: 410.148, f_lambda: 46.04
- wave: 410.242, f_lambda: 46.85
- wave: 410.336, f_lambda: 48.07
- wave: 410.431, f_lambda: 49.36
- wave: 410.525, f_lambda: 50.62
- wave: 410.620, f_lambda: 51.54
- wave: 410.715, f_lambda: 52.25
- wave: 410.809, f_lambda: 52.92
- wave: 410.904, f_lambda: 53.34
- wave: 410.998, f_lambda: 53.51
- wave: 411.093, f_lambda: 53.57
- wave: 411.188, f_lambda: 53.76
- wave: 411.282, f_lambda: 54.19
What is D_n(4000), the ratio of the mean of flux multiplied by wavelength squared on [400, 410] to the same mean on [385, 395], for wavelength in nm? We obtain 1.95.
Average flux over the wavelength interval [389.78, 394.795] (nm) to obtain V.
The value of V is 29.4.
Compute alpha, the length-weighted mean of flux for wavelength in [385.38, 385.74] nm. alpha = 28.4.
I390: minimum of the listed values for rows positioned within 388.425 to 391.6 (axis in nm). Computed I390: 27.46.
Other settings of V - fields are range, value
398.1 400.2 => 49.4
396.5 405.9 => 48.5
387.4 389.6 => 30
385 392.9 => 31.4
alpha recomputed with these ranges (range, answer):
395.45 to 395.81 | 36.3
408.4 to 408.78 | 60.4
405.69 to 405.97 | 49.1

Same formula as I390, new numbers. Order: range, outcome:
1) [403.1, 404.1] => 50.34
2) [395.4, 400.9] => 18.21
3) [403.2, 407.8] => 48.88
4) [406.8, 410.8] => 46.04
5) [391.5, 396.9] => 13.11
